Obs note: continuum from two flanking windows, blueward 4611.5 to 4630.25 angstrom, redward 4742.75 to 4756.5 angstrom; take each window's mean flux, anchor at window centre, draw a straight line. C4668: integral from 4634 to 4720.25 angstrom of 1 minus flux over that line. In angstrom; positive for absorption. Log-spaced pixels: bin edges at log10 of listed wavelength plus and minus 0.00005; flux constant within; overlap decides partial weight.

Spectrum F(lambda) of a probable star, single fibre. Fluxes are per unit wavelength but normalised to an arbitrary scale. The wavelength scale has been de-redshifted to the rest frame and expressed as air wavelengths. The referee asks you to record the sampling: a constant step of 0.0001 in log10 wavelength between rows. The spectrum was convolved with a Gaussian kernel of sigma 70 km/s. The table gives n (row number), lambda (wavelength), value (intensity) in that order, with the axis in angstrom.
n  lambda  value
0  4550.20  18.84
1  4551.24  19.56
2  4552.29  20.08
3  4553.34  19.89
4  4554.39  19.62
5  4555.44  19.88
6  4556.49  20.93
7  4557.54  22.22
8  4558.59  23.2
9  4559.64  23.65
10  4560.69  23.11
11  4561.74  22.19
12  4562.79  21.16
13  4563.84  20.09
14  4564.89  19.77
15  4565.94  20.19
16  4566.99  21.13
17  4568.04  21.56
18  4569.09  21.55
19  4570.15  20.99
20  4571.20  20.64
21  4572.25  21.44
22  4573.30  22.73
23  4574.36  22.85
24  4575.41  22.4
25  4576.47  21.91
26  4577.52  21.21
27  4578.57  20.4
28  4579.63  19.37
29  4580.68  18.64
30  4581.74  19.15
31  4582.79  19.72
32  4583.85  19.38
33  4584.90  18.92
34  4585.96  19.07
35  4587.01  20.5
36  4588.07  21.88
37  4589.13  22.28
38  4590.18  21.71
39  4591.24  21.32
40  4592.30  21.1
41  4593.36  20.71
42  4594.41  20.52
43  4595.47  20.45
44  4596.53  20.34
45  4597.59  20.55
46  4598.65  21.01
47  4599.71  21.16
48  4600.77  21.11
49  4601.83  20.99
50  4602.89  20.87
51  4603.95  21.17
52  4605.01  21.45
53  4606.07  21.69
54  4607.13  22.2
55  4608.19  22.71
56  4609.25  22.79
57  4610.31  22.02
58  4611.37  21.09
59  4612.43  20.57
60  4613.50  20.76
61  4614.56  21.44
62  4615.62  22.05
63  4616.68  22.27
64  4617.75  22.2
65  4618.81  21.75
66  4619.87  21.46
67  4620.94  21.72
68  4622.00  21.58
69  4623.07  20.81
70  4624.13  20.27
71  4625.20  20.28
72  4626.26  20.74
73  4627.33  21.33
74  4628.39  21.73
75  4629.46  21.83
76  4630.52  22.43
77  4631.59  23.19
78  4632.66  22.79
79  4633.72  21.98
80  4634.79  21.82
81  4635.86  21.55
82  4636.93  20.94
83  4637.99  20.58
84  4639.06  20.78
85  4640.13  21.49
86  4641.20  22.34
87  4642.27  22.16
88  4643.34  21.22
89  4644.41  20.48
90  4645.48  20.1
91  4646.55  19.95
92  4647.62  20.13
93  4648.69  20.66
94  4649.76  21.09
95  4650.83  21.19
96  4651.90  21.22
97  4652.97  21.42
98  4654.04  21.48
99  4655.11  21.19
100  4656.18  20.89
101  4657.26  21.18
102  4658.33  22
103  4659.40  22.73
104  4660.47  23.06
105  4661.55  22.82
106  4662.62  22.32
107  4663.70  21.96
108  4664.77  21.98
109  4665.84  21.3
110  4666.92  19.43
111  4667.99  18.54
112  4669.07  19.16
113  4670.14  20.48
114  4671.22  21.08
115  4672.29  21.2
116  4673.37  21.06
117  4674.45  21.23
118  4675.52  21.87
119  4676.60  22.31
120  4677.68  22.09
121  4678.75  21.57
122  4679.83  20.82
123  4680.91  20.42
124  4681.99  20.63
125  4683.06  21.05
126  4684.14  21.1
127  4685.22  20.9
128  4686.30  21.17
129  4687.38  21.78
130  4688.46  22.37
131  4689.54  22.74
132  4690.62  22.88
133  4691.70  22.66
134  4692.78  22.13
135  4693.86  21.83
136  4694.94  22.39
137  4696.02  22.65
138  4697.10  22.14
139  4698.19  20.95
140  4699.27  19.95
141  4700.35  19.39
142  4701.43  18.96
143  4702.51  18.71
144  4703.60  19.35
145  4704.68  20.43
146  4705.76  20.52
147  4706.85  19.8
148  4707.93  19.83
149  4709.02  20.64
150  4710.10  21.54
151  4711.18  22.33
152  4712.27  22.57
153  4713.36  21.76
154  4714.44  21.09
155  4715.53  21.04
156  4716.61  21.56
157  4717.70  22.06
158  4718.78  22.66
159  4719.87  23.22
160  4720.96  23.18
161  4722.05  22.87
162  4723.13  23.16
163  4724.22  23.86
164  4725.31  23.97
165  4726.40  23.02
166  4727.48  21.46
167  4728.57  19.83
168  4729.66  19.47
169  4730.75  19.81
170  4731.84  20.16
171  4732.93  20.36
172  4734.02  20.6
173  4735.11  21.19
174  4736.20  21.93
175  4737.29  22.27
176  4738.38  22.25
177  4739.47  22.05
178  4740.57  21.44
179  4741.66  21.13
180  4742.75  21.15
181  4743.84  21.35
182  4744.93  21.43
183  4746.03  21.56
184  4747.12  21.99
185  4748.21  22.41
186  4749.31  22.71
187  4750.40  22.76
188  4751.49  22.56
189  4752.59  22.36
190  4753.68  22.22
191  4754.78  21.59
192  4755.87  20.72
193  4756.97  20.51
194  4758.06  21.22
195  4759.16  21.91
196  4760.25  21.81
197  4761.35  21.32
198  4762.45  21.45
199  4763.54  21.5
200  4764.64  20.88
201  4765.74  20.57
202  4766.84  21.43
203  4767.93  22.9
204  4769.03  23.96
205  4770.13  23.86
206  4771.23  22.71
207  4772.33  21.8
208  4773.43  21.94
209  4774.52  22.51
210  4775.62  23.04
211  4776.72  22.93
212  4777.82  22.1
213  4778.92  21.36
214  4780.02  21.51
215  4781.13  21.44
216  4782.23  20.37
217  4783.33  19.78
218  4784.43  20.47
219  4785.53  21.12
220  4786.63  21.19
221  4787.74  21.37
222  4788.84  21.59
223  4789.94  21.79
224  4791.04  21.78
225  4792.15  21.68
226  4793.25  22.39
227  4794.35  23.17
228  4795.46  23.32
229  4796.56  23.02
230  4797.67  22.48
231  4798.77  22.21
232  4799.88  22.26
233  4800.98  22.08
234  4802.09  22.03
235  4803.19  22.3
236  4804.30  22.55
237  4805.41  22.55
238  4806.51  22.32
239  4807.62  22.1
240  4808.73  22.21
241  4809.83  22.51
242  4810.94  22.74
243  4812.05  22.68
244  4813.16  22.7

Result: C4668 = 1.4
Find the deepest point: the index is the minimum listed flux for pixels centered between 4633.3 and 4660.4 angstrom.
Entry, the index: 19.95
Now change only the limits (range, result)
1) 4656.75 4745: 18.54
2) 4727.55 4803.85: 19.47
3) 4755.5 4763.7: 20.51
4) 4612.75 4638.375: 20.27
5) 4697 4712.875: 18.71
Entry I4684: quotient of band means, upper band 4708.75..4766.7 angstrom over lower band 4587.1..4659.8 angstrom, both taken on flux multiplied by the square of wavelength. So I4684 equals 1.07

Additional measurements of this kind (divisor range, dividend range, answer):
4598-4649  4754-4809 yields 1.09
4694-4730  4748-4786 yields 1.04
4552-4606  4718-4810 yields 1.13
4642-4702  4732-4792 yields 1.06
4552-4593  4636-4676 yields 1.05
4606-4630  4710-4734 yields 1.06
